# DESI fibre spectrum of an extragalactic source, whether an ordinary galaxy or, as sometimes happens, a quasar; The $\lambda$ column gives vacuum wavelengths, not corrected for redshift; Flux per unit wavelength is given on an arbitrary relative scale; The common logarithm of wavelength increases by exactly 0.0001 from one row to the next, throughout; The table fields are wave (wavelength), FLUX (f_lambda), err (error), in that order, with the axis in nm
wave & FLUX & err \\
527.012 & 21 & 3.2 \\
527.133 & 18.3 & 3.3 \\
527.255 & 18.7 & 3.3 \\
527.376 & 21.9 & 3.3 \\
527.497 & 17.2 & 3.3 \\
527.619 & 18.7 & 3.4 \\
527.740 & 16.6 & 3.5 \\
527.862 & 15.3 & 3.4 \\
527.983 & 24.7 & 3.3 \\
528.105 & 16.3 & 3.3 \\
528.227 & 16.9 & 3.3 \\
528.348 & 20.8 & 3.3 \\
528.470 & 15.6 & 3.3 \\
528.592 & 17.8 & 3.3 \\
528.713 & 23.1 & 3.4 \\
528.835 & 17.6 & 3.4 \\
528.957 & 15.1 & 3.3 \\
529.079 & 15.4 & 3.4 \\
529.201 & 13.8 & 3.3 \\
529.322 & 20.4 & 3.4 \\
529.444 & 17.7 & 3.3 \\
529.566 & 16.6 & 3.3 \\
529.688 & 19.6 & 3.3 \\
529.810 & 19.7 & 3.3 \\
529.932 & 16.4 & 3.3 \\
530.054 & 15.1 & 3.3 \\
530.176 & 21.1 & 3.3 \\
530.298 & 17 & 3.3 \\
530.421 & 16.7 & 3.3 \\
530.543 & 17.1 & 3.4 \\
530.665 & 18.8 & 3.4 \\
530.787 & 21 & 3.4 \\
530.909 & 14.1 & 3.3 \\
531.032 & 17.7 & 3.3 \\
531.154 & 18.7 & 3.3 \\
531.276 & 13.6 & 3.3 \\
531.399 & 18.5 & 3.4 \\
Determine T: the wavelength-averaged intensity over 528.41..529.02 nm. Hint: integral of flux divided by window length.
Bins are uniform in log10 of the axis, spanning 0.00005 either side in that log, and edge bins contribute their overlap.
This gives 17.8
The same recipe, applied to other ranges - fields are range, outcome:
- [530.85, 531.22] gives 16.8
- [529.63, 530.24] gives 18.4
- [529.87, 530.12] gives 15.9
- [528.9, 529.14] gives 15.2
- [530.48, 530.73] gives 18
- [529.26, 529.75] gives 18.6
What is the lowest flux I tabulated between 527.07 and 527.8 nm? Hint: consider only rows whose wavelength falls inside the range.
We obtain 16.6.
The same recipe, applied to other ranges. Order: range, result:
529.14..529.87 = 13.8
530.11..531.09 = 14.1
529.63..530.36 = 15.1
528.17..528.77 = 15.6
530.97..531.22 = 17.7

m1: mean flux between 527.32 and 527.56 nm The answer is 19.5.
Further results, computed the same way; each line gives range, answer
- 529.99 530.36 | 17.7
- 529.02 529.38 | 16.5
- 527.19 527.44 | 20.2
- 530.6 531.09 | 17.9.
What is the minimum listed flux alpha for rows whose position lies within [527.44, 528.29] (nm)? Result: 15.3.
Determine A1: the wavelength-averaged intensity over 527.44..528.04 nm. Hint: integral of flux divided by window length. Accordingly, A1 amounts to 18.5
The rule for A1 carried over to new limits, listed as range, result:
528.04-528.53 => 17.4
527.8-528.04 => 19.9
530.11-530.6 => 17.9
